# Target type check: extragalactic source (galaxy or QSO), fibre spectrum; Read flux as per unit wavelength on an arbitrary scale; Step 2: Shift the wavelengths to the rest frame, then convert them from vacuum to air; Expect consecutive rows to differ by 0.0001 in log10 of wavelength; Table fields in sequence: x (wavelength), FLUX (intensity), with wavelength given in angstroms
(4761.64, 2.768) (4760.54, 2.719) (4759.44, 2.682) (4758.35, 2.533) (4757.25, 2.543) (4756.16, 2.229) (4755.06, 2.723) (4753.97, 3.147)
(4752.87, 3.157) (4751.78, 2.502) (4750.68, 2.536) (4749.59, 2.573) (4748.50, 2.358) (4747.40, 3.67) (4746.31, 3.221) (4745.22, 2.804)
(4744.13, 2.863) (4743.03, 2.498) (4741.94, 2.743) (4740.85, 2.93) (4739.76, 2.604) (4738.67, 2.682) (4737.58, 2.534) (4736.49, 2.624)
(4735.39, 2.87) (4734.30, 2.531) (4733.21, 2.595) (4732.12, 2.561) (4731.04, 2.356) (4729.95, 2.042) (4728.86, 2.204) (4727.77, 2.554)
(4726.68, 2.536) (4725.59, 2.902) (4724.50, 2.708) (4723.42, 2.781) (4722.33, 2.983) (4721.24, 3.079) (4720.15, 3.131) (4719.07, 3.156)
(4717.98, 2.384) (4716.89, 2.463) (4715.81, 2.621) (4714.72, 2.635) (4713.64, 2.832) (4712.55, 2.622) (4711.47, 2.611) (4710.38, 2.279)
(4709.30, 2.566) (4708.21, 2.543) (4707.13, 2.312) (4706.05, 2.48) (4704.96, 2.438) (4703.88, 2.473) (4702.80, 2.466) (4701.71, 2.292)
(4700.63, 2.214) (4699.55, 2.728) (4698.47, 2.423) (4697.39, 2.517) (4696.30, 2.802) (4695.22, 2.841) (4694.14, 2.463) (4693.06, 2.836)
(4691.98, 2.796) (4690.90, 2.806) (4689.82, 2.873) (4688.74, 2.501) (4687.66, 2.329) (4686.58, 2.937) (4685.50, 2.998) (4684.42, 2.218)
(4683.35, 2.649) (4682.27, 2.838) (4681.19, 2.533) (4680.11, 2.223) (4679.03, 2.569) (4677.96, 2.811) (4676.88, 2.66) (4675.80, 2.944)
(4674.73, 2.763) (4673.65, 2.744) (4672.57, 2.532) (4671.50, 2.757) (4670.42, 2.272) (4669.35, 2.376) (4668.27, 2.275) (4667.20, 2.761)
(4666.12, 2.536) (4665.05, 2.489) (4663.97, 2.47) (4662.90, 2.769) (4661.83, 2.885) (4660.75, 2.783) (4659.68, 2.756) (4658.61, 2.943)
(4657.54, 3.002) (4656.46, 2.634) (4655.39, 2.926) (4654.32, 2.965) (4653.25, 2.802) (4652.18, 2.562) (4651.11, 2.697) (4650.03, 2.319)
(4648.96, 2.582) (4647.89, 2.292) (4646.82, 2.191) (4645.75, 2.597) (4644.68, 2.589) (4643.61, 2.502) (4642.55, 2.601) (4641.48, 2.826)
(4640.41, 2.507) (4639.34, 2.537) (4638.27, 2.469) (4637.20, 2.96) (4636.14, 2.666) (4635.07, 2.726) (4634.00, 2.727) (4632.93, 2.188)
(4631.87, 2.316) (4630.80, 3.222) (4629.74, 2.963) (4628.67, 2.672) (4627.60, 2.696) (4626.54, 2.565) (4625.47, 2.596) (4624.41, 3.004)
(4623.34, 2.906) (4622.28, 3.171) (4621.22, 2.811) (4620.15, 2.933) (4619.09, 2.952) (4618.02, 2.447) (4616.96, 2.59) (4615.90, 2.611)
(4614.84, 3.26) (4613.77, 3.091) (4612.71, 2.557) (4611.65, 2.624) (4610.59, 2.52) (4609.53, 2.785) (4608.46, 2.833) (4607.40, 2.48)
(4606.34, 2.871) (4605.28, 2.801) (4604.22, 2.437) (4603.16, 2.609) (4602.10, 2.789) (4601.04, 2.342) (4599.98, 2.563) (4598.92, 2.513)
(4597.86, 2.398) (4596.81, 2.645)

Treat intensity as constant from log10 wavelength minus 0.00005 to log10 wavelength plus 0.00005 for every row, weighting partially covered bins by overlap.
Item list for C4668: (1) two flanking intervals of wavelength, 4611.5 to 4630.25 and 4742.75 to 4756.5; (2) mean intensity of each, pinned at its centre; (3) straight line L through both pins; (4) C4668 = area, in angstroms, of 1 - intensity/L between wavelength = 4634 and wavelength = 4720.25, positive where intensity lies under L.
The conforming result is 5.6 angstroms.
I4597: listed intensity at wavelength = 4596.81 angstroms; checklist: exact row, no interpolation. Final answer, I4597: 2.645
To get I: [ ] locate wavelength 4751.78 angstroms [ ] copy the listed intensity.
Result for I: 2.502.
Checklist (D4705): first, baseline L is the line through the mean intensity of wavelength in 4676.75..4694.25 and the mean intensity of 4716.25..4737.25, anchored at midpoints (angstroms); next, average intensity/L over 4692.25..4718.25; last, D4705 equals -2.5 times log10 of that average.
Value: 0.05 mag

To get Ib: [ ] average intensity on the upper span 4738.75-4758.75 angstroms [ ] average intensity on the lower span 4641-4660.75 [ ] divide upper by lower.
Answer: 1.04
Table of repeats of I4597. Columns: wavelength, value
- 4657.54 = 3.002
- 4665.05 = 2.489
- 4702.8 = 2.466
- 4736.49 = 2.624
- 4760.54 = 2.719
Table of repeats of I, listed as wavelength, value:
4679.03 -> 2.569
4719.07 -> 3.156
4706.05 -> 2.48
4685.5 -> 2.998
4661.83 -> 2.885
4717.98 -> 2.384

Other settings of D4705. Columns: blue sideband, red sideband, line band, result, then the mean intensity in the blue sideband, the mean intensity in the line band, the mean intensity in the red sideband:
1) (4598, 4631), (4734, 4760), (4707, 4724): 0.015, 2.74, 2.7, 2.73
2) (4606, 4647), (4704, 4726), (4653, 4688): 0.008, 2.71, 2.67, 2.67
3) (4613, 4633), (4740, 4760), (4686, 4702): 0.059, 2.8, 2.63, 2.76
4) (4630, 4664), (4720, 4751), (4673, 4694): -0.001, 2.66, 2.68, 2.7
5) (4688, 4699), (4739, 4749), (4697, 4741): 0.072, 2.68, 2.59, 2.85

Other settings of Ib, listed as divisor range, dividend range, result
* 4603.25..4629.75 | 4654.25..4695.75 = 0.97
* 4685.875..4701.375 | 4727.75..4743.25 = 0.97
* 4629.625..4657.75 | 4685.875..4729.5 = 1.00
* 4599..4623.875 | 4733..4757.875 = 1.00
